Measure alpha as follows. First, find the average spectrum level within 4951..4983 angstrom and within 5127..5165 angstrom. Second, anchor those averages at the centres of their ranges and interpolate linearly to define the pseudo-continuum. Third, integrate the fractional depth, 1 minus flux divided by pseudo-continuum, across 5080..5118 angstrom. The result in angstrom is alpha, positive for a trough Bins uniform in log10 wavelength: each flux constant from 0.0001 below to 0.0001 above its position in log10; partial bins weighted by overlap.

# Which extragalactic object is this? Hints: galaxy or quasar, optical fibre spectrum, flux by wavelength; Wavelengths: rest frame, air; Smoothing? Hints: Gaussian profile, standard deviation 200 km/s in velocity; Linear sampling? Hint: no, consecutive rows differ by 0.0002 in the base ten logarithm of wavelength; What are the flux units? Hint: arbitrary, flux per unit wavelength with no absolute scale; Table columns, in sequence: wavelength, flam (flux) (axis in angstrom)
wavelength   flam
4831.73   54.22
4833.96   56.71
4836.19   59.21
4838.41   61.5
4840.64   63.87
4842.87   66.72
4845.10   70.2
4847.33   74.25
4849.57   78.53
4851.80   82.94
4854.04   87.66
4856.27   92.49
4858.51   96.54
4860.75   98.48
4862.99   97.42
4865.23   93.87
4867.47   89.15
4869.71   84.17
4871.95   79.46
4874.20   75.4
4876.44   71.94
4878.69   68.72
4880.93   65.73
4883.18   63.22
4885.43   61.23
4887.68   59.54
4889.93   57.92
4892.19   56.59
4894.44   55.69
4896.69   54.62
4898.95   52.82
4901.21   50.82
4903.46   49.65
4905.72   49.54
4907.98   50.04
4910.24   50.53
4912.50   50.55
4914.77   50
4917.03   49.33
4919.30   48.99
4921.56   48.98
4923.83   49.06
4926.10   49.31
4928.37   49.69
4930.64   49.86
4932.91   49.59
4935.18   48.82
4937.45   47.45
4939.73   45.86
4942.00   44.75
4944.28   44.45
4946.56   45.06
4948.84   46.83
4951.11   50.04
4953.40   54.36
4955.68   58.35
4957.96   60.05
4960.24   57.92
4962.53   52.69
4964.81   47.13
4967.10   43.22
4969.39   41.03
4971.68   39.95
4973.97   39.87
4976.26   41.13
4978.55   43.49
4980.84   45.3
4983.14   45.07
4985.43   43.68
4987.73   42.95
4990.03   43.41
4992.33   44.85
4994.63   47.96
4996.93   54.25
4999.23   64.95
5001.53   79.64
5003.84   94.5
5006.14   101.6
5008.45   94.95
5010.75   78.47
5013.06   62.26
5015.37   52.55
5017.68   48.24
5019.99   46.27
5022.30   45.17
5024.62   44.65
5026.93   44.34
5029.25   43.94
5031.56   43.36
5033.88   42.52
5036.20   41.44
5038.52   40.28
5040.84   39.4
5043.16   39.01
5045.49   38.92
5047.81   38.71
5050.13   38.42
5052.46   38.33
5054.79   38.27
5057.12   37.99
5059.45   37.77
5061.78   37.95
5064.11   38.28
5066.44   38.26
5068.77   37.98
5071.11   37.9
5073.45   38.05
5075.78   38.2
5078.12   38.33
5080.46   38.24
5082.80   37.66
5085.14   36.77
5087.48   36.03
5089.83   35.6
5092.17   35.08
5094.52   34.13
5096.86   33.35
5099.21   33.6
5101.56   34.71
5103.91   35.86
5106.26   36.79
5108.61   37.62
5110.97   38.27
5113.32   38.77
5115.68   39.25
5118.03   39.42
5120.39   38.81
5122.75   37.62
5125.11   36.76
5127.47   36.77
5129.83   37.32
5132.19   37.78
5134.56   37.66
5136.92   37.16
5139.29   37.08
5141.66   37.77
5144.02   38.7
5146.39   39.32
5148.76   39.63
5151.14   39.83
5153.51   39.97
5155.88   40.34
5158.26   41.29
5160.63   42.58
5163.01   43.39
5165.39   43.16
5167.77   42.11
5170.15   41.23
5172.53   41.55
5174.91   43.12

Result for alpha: 4.71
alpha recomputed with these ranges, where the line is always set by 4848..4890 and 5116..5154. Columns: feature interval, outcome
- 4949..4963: 2.3 angstrom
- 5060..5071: 2.5 angstrom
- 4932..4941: 2.8 angstrom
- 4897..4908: 3.5 angstrom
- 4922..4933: 3.3 angstrom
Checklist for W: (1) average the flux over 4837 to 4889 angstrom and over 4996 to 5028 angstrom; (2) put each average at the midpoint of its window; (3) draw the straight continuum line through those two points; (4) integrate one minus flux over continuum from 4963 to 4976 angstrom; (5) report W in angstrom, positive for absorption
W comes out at 4.92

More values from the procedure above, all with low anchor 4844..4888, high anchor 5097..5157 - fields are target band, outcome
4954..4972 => 3.8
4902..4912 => 3.2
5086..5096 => 1.9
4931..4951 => 6.2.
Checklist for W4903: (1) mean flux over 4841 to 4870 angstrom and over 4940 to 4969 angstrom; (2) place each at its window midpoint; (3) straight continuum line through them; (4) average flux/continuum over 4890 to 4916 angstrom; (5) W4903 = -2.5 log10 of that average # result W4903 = 0.293 mag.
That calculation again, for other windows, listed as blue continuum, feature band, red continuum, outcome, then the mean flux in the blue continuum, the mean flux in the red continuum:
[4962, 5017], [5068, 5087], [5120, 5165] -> 0.22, 56.1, 39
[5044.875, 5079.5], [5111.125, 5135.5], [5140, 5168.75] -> 0.05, 38.2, 40.6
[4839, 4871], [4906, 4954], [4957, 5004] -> 0.29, 83.6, 50.2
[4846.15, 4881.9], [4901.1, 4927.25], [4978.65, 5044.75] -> 0.42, 83.6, 53.8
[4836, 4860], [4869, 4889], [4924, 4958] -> -0.03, 76.8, 49.3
